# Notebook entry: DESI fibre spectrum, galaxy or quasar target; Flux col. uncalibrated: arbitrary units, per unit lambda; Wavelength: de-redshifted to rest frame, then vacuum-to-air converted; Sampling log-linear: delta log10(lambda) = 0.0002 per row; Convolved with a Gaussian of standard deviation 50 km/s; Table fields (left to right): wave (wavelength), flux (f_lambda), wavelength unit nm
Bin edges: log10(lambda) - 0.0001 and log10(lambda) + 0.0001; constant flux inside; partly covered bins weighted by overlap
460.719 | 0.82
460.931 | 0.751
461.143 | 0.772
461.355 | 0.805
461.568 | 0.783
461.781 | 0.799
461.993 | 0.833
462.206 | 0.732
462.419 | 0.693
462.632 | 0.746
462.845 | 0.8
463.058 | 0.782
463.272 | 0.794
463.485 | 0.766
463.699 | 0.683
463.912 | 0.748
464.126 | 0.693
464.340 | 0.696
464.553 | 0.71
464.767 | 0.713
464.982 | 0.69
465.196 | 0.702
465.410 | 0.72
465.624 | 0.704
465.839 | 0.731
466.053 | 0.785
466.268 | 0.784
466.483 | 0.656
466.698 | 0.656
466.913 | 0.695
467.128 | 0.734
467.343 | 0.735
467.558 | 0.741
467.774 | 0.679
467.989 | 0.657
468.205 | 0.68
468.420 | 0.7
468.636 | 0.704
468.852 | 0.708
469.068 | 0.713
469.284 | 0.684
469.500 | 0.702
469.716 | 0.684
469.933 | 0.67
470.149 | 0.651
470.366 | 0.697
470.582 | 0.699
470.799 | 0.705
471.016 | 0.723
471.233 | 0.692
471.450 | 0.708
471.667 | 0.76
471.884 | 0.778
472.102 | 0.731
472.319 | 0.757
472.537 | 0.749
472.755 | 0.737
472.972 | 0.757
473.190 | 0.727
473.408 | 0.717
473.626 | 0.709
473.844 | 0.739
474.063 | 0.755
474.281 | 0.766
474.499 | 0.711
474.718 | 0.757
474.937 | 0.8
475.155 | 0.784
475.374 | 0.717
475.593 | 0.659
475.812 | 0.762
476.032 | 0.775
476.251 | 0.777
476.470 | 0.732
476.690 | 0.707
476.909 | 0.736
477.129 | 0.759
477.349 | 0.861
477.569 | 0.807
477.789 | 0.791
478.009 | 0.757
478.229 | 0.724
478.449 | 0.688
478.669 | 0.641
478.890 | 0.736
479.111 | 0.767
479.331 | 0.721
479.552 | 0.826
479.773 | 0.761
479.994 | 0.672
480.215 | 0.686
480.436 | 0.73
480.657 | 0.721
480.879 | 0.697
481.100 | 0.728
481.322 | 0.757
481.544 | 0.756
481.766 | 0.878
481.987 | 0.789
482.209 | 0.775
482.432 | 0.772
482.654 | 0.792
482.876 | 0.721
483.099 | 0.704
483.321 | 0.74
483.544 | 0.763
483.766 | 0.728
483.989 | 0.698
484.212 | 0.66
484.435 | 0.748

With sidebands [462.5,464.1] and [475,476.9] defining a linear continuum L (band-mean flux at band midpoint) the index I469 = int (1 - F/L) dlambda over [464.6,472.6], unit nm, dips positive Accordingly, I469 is 0.42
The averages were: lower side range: 0.755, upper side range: 0.741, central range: 0.71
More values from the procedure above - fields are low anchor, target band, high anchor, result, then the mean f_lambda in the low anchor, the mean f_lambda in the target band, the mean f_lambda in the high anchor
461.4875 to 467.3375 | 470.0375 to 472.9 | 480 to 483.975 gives 0.06 nm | 0.734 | 0.723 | 0.746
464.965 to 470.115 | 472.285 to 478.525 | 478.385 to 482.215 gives -0.19 nm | 0.704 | 0.749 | 0.74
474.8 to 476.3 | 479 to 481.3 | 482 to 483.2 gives 0.07 nm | 0.752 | 0.732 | 0.756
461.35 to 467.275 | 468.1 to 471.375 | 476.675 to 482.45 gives 0.21 nm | 0.736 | 0.694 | 0.75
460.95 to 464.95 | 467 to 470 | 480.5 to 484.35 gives 0.20 nm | 0.751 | 0.7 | 0.746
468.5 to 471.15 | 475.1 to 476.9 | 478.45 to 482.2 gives -0.04 nm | 0.695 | 0.737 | 0.741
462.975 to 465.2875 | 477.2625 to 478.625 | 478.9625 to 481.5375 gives -0.06 nm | 0.725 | 0.764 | 0.734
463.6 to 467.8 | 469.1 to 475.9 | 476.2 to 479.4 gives 0.07 nm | 0.713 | 0.725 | 0.747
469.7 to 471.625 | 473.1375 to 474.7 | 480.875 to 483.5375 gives -0.04 nm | 0.695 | 0.734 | 0.762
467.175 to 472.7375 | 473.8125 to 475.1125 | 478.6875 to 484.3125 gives -0.06 nm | 0.709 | 0.757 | 0.742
